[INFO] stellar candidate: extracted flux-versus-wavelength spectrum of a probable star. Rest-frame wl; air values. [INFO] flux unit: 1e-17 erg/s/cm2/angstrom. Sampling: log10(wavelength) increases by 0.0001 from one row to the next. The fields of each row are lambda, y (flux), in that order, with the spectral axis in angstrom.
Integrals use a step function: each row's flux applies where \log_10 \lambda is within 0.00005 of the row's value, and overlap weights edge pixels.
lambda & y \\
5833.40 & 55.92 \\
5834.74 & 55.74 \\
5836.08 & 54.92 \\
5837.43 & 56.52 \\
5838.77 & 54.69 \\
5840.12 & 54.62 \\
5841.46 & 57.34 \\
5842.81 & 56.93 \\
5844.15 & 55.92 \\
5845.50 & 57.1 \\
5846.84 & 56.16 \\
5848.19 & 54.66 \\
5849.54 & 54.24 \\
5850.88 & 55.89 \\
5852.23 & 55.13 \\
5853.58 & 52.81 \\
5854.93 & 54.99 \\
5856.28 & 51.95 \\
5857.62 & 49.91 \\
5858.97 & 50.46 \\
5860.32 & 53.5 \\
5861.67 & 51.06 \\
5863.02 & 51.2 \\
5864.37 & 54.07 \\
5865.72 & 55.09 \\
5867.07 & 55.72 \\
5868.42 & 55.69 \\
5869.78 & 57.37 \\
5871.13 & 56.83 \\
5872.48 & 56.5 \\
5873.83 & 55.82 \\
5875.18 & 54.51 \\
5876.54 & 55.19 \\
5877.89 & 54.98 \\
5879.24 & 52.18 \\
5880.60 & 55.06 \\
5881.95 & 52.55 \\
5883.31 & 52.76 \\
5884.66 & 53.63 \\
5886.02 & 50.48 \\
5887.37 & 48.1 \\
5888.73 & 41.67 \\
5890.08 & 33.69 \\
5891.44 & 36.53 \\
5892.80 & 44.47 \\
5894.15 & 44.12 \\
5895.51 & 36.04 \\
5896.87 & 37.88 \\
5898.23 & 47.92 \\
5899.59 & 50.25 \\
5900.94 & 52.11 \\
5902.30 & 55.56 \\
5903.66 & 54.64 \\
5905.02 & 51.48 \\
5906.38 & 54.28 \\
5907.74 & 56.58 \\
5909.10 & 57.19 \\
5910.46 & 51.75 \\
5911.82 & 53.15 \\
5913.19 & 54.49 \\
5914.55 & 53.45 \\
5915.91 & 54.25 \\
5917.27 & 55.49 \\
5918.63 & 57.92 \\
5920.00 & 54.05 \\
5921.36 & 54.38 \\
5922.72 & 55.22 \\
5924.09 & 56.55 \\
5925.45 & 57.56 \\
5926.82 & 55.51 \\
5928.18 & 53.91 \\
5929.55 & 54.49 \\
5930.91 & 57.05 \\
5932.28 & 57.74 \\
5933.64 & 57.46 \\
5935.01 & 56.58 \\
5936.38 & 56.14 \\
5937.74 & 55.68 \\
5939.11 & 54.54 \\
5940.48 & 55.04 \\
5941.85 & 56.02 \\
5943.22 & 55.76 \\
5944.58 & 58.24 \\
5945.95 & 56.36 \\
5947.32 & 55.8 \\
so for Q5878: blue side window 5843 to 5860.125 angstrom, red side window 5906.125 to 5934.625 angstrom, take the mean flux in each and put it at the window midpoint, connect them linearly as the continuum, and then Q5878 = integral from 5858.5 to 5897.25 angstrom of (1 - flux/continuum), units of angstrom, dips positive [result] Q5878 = 3.0 angstrom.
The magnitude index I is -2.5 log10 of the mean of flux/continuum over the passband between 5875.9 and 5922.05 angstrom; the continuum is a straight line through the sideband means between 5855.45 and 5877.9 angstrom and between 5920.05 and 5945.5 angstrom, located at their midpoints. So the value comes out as 0.09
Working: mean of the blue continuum 54.1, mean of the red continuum 56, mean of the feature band 50.5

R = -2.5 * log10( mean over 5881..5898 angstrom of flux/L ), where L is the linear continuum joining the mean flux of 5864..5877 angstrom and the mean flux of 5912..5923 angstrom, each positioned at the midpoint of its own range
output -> 0.235 mag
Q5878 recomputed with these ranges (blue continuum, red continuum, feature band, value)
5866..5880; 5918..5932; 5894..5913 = 1.7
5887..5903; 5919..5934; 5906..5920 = -1.1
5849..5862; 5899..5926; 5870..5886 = -0.2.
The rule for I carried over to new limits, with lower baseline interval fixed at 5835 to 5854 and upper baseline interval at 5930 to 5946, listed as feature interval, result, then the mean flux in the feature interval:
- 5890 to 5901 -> 0.30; 42.5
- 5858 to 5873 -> 0.03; 54.2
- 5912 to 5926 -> 0.02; 55.2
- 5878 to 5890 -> 0.12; 50.2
